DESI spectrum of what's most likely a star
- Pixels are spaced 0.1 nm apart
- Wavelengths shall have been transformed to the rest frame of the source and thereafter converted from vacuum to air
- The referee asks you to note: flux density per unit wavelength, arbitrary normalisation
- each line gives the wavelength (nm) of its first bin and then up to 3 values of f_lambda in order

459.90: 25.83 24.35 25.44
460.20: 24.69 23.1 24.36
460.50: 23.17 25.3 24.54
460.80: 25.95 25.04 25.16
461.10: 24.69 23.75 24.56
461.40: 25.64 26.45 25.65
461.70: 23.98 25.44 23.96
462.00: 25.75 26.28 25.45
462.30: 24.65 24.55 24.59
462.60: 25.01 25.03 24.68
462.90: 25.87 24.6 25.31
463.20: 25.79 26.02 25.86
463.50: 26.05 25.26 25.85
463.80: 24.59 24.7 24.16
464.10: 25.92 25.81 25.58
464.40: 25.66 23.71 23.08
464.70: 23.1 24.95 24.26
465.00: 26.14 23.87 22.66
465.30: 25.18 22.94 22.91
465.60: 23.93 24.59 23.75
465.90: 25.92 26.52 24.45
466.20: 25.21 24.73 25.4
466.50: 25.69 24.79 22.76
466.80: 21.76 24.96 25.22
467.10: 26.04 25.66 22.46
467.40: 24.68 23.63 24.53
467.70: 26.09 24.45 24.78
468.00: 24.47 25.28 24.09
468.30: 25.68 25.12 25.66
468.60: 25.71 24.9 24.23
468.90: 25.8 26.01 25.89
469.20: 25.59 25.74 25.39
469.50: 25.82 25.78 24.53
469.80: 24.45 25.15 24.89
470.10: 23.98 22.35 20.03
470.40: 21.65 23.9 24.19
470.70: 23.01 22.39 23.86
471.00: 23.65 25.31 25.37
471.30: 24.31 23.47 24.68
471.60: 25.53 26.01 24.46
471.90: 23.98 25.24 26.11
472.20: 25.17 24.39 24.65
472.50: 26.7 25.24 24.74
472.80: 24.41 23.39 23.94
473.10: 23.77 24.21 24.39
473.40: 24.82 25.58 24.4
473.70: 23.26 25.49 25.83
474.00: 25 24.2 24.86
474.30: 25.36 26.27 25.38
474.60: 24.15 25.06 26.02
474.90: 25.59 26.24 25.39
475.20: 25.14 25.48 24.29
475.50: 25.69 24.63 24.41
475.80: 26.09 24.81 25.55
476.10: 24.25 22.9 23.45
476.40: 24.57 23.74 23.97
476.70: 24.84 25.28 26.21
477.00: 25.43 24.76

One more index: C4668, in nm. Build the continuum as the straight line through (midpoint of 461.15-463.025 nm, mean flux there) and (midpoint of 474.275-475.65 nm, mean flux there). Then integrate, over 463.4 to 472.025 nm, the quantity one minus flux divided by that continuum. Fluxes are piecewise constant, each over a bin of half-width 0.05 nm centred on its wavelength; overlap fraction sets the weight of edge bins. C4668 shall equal 0.19 nm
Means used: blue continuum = 25.1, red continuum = 25.3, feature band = 24.6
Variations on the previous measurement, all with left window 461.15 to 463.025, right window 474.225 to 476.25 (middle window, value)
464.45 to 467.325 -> 0.08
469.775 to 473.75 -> 0.13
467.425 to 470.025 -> 0.00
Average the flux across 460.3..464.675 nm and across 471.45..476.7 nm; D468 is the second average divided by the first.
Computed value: 0.99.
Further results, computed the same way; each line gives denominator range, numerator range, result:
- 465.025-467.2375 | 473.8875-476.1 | 1.03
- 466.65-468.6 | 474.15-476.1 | 1.03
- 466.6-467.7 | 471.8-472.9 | 1.03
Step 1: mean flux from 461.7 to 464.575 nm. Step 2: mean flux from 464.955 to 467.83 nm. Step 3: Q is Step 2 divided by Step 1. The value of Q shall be 1.0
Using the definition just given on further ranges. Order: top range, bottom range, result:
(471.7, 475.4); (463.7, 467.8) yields 1.02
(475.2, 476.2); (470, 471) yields 1.09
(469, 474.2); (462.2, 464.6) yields 0.98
